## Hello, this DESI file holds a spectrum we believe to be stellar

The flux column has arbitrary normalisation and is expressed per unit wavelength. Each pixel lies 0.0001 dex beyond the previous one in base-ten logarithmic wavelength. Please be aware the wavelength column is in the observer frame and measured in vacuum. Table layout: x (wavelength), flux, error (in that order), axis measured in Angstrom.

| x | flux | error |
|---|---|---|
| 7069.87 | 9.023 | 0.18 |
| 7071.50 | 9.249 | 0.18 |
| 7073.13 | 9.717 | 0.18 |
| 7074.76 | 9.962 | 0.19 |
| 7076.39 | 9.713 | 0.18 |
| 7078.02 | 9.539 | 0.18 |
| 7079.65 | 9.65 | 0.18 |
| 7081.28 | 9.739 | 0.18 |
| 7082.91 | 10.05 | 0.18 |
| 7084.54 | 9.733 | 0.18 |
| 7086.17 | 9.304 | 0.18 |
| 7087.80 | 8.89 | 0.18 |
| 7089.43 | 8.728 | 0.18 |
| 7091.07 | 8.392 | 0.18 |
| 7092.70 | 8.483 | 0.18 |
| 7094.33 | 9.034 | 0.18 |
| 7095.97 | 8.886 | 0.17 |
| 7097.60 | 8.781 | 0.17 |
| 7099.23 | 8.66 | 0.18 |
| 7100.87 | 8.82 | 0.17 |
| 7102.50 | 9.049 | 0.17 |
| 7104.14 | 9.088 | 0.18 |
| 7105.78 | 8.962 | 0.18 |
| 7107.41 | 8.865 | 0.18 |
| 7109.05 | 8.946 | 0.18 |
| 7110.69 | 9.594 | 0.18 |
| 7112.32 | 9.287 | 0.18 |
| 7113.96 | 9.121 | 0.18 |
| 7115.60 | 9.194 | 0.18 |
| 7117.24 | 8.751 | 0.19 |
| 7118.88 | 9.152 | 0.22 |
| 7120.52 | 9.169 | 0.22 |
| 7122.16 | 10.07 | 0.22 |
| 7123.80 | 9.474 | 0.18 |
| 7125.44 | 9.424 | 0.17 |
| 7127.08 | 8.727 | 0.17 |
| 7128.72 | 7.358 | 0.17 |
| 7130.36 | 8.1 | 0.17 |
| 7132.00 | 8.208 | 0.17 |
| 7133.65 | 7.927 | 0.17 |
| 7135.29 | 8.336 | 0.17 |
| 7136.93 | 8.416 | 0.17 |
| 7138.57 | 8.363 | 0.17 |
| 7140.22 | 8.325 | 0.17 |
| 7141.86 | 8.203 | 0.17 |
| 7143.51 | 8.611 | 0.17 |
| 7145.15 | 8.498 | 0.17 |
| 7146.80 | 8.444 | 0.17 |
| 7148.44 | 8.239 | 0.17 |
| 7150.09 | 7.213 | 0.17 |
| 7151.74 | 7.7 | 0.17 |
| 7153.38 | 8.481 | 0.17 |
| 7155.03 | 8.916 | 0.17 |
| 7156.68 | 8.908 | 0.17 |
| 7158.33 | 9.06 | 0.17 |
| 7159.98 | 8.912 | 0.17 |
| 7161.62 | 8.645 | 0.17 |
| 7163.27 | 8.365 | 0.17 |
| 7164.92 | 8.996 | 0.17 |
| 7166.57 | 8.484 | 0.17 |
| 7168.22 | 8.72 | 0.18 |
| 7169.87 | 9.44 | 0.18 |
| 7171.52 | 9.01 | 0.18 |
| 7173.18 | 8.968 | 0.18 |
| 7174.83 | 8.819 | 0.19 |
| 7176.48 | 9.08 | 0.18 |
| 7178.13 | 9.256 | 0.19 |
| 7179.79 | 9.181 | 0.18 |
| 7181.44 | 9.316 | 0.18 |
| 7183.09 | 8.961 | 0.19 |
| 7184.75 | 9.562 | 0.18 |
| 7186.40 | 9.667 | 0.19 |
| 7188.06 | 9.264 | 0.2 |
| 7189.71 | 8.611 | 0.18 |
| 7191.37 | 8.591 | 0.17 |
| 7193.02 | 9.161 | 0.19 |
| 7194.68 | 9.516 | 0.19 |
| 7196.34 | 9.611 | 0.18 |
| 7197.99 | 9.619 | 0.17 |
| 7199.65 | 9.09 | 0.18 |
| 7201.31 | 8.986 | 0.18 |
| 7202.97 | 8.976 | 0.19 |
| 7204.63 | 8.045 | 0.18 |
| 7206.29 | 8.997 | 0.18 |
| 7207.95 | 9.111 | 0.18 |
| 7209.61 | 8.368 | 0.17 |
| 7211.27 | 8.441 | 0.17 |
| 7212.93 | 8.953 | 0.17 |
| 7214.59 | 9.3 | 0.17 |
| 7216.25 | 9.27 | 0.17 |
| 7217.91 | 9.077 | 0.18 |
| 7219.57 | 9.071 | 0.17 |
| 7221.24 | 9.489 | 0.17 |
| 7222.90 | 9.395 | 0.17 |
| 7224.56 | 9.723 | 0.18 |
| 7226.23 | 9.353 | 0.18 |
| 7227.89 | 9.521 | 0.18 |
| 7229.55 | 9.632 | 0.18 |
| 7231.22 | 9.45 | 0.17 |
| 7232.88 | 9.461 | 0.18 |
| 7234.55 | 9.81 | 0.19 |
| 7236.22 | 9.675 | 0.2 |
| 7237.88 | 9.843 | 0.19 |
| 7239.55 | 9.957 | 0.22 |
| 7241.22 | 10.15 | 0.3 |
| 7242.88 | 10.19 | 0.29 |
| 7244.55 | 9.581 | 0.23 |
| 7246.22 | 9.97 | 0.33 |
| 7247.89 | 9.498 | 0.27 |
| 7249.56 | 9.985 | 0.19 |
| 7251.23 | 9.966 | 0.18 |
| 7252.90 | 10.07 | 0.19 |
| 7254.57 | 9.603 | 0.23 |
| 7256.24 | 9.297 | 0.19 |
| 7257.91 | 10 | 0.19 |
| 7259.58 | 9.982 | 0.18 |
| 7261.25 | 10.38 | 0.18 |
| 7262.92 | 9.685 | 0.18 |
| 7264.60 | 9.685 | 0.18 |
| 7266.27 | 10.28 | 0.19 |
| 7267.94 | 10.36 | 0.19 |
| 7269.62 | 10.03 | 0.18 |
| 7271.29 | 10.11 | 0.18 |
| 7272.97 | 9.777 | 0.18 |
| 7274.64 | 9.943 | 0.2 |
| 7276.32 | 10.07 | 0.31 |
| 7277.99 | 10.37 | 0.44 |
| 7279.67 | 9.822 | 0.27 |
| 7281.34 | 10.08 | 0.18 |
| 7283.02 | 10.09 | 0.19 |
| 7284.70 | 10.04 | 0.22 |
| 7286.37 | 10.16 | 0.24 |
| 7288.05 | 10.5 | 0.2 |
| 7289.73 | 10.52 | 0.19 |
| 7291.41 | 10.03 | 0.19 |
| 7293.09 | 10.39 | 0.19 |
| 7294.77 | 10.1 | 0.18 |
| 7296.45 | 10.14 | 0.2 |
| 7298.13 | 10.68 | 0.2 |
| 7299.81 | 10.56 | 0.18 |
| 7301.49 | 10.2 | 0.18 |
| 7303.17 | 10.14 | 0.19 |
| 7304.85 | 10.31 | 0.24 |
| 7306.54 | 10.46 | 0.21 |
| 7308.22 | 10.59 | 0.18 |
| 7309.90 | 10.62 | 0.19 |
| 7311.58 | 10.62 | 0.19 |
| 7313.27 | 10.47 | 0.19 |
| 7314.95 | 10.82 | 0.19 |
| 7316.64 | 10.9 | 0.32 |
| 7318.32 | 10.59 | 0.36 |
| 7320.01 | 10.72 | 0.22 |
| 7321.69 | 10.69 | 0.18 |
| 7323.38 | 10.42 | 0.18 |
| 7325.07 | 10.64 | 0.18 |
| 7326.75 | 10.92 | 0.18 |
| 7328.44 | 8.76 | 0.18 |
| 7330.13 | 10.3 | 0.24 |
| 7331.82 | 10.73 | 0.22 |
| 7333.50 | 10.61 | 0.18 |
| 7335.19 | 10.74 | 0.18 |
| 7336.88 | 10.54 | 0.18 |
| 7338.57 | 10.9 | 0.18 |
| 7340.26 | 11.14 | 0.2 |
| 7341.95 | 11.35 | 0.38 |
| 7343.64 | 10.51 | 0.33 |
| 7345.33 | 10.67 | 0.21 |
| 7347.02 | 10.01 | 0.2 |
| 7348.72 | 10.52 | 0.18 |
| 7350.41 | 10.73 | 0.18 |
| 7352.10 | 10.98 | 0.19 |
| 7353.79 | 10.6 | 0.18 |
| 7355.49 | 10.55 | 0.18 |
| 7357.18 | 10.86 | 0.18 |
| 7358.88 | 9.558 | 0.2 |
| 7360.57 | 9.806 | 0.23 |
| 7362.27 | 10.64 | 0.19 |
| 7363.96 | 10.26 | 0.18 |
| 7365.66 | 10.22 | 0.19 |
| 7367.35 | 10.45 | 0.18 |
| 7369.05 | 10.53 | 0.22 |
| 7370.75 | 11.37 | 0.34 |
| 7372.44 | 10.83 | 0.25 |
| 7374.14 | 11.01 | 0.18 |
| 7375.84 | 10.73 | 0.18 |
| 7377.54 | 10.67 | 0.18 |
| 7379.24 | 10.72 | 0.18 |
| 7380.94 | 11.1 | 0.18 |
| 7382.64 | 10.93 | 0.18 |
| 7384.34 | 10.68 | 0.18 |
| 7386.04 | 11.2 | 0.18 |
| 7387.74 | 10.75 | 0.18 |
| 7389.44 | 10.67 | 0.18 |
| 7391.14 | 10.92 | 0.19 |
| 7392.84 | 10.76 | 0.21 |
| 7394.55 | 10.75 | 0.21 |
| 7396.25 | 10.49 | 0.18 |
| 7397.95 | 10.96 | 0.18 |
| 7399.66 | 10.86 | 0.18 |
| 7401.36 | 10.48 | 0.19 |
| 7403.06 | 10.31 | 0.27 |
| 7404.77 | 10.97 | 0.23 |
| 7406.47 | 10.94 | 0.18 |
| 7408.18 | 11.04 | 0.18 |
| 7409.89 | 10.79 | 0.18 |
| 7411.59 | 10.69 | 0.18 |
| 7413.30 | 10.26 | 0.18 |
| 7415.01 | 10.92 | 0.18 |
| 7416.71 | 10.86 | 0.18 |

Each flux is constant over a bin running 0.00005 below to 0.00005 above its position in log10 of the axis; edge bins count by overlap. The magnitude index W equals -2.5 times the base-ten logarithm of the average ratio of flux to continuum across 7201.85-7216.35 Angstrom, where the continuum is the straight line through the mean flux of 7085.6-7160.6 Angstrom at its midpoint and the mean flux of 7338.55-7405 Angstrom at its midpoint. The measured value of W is 0.070 mag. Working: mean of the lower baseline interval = 8.72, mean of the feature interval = 8.81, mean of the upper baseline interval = 10.7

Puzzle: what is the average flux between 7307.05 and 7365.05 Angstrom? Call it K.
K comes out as 10.6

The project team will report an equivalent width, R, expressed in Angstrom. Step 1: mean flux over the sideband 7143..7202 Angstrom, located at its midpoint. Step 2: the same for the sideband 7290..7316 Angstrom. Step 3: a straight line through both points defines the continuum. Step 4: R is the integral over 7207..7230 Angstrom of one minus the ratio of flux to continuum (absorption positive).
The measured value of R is 0.59 Angstrom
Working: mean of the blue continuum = 8.89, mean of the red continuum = 10.4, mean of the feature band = 9.19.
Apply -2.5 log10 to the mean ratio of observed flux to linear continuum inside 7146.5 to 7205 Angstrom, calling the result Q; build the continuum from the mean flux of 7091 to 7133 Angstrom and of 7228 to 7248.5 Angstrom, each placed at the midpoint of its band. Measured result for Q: 0.05 mag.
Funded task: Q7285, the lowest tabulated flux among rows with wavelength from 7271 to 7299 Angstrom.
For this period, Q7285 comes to 9.777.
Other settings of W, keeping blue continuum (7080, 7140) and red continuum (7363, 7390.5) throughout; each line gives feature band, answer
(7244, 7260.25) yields 0.011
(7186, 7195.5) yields 0.043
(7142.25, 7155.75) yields 0.116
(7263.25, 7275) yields 0.001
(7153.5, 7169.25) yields 0.060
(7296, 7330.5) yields -0.015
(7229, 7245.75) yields 0.002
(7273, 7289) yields -0.001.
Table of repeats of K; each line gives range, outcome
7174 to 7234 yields 9.17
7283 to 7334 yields 10.4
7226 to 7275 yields 9.85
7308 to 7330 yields 10.5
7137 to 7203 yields 8.84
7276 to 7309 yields 10.3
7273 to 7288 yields 10.1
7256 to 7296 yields 10.1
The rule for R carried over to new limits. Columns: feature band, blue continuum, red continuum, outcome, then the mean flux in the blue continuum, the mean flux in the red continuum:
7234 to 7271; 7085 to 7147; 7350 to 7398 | -0.5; 8.79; 10.7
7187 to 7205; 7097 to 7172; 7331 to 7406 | 0.3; 8.72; 10.7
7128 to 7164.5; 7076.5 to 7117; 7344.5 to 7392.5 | 4.1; 9.12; 10.6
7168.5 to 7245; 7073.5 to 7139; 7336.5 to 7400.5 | 3.1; 9.01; 10.7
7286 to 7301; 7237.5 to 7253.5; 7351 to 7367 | -0.3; 9.92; 10.4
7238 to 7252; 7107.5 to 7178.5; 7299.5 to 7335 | -0.2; 8.72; 10.5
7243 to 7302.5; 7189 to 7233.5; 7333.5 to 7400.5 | -1.9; 9.14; 10.7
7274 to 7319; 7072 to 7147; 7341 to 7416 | -0.8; 8.96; 10.7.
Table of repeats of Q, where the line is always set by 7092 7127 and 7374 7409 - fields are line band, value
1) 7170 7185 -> 0.04 mag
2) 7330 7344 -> -0.03 mag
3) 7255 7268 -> 0.01 mag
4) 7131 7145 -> 0.12 mag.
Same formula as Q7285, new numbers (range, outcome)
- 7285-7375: 8.76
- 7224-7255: 9.353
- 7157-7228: 8.045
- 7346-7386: 9.558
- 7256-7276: 9.297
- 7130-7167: 7.213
